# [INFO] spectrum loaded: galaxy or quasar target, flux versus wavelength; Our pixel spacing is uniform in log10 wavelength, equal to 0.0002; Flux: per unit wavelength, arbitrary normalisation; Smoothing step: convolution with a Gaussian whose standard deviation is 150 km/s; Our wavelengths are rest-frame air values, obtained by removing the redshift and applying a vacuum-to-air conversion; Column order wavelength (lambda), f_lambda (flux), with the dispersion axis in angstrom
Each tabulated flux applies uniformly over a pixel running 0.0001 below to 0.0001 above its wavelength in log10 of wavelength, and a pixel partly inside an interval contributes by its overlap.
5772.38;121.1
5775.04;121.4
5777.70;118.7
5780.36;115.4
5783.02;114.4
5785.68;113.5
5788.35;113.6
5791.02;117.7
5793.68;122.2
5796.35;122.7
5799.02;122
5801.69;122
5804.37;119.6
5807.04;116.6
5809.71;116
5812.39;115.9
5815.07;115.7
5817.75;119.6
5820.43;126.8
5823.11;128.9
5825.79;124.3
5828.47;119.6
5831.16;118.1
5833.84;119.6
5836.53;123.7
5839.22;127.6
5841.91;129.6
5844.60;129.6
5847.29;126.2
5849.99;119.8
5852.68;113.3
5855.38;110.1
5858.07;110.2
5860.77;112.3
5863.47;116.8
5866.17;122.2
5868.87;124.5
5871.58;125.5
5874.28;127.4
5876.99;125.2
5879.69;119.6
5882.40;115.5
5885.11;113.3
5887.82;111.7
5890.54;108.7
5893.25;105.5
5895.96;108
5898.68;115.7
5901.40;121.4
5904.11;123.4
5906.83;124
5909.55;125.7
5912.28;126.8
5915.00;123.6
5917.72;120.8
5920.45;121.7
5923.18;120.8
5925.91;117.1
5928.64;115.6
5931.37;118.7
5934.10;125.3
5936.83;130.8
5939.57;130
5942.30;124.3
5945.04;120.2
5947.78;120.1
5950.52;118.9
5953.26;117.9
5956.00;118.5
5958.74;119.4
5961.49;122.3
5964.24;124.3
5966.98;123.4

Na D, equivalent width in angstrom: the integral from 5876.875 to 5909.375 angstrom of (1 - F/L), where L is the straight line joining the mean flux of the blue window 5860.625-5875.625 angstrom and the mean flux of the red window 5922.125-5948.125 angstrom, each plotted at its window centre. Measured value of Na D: 1.7 angstrom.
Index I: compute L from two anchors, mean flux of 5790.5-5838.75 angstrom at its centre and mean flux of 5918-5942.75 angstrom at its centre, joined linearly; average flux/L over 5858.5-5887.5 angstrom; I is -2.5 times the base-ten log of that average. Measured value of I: 0.02 mag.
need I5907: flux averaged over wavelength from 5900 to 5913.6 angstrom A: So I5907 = 124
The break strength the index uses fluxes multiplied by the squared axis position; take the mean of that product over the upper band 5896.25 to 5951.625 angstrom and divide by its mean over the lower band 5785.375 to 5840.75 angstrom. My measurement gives 1.1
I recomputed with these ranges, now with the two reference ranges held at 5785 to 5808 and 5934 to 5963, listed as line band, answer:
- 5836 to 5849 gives -0.06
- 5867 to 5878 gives -0.04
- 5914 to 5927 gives 0.01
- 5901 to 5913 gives -0.03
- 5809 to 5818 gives 0.03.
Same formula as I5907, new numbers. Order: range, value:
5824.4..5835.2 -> 120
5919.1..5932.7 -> 119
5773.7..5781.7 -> 119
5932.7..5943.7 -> 128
